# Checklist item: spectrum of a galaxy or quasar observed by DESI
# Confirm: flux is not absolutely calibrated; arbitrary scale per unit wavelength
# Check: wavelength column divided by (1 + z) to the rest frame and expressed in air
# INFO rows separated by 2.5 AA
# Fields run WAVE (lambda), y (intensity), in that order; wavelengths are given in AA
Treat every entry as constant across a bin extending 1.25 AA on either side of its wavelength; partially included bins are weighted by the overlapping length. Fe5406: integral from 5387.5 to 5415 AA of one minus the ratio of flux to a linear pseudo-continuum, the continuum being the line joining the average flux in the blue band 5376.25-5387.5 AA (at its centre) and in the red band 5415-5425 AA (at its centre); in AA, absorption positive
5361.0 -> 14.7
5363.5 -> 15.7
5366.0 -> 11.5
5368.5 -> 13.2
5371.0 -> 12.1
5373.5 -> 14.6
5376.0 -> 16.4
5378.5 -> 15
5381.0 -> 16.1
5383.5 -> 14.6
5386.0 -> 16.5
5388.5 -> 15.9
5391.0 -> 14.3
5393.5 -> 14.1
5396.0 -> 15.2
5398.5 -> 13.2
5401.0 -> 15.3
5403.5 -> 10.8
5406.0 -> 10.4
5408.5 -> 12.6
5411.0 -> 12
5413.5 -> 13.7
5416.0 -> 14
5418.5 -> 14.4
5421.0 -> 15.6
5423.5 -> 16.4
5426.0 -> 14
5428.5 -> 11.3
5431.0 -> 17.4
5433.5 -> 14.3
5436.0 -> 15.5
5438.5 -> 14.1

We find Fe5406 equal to 3.5 AA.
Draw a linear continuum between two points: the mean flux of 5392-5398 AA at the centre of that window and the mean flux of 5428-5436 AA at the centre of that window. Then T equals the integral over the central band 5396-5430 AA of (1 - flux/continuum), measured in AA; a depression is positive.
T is 2.7 AA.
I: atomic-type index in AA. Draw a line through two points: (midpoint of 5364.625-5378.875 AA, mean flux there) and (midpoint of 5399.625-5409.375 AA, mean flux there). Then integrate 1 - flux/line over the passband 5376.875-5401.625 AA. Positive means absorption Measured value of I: -4.0 AA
